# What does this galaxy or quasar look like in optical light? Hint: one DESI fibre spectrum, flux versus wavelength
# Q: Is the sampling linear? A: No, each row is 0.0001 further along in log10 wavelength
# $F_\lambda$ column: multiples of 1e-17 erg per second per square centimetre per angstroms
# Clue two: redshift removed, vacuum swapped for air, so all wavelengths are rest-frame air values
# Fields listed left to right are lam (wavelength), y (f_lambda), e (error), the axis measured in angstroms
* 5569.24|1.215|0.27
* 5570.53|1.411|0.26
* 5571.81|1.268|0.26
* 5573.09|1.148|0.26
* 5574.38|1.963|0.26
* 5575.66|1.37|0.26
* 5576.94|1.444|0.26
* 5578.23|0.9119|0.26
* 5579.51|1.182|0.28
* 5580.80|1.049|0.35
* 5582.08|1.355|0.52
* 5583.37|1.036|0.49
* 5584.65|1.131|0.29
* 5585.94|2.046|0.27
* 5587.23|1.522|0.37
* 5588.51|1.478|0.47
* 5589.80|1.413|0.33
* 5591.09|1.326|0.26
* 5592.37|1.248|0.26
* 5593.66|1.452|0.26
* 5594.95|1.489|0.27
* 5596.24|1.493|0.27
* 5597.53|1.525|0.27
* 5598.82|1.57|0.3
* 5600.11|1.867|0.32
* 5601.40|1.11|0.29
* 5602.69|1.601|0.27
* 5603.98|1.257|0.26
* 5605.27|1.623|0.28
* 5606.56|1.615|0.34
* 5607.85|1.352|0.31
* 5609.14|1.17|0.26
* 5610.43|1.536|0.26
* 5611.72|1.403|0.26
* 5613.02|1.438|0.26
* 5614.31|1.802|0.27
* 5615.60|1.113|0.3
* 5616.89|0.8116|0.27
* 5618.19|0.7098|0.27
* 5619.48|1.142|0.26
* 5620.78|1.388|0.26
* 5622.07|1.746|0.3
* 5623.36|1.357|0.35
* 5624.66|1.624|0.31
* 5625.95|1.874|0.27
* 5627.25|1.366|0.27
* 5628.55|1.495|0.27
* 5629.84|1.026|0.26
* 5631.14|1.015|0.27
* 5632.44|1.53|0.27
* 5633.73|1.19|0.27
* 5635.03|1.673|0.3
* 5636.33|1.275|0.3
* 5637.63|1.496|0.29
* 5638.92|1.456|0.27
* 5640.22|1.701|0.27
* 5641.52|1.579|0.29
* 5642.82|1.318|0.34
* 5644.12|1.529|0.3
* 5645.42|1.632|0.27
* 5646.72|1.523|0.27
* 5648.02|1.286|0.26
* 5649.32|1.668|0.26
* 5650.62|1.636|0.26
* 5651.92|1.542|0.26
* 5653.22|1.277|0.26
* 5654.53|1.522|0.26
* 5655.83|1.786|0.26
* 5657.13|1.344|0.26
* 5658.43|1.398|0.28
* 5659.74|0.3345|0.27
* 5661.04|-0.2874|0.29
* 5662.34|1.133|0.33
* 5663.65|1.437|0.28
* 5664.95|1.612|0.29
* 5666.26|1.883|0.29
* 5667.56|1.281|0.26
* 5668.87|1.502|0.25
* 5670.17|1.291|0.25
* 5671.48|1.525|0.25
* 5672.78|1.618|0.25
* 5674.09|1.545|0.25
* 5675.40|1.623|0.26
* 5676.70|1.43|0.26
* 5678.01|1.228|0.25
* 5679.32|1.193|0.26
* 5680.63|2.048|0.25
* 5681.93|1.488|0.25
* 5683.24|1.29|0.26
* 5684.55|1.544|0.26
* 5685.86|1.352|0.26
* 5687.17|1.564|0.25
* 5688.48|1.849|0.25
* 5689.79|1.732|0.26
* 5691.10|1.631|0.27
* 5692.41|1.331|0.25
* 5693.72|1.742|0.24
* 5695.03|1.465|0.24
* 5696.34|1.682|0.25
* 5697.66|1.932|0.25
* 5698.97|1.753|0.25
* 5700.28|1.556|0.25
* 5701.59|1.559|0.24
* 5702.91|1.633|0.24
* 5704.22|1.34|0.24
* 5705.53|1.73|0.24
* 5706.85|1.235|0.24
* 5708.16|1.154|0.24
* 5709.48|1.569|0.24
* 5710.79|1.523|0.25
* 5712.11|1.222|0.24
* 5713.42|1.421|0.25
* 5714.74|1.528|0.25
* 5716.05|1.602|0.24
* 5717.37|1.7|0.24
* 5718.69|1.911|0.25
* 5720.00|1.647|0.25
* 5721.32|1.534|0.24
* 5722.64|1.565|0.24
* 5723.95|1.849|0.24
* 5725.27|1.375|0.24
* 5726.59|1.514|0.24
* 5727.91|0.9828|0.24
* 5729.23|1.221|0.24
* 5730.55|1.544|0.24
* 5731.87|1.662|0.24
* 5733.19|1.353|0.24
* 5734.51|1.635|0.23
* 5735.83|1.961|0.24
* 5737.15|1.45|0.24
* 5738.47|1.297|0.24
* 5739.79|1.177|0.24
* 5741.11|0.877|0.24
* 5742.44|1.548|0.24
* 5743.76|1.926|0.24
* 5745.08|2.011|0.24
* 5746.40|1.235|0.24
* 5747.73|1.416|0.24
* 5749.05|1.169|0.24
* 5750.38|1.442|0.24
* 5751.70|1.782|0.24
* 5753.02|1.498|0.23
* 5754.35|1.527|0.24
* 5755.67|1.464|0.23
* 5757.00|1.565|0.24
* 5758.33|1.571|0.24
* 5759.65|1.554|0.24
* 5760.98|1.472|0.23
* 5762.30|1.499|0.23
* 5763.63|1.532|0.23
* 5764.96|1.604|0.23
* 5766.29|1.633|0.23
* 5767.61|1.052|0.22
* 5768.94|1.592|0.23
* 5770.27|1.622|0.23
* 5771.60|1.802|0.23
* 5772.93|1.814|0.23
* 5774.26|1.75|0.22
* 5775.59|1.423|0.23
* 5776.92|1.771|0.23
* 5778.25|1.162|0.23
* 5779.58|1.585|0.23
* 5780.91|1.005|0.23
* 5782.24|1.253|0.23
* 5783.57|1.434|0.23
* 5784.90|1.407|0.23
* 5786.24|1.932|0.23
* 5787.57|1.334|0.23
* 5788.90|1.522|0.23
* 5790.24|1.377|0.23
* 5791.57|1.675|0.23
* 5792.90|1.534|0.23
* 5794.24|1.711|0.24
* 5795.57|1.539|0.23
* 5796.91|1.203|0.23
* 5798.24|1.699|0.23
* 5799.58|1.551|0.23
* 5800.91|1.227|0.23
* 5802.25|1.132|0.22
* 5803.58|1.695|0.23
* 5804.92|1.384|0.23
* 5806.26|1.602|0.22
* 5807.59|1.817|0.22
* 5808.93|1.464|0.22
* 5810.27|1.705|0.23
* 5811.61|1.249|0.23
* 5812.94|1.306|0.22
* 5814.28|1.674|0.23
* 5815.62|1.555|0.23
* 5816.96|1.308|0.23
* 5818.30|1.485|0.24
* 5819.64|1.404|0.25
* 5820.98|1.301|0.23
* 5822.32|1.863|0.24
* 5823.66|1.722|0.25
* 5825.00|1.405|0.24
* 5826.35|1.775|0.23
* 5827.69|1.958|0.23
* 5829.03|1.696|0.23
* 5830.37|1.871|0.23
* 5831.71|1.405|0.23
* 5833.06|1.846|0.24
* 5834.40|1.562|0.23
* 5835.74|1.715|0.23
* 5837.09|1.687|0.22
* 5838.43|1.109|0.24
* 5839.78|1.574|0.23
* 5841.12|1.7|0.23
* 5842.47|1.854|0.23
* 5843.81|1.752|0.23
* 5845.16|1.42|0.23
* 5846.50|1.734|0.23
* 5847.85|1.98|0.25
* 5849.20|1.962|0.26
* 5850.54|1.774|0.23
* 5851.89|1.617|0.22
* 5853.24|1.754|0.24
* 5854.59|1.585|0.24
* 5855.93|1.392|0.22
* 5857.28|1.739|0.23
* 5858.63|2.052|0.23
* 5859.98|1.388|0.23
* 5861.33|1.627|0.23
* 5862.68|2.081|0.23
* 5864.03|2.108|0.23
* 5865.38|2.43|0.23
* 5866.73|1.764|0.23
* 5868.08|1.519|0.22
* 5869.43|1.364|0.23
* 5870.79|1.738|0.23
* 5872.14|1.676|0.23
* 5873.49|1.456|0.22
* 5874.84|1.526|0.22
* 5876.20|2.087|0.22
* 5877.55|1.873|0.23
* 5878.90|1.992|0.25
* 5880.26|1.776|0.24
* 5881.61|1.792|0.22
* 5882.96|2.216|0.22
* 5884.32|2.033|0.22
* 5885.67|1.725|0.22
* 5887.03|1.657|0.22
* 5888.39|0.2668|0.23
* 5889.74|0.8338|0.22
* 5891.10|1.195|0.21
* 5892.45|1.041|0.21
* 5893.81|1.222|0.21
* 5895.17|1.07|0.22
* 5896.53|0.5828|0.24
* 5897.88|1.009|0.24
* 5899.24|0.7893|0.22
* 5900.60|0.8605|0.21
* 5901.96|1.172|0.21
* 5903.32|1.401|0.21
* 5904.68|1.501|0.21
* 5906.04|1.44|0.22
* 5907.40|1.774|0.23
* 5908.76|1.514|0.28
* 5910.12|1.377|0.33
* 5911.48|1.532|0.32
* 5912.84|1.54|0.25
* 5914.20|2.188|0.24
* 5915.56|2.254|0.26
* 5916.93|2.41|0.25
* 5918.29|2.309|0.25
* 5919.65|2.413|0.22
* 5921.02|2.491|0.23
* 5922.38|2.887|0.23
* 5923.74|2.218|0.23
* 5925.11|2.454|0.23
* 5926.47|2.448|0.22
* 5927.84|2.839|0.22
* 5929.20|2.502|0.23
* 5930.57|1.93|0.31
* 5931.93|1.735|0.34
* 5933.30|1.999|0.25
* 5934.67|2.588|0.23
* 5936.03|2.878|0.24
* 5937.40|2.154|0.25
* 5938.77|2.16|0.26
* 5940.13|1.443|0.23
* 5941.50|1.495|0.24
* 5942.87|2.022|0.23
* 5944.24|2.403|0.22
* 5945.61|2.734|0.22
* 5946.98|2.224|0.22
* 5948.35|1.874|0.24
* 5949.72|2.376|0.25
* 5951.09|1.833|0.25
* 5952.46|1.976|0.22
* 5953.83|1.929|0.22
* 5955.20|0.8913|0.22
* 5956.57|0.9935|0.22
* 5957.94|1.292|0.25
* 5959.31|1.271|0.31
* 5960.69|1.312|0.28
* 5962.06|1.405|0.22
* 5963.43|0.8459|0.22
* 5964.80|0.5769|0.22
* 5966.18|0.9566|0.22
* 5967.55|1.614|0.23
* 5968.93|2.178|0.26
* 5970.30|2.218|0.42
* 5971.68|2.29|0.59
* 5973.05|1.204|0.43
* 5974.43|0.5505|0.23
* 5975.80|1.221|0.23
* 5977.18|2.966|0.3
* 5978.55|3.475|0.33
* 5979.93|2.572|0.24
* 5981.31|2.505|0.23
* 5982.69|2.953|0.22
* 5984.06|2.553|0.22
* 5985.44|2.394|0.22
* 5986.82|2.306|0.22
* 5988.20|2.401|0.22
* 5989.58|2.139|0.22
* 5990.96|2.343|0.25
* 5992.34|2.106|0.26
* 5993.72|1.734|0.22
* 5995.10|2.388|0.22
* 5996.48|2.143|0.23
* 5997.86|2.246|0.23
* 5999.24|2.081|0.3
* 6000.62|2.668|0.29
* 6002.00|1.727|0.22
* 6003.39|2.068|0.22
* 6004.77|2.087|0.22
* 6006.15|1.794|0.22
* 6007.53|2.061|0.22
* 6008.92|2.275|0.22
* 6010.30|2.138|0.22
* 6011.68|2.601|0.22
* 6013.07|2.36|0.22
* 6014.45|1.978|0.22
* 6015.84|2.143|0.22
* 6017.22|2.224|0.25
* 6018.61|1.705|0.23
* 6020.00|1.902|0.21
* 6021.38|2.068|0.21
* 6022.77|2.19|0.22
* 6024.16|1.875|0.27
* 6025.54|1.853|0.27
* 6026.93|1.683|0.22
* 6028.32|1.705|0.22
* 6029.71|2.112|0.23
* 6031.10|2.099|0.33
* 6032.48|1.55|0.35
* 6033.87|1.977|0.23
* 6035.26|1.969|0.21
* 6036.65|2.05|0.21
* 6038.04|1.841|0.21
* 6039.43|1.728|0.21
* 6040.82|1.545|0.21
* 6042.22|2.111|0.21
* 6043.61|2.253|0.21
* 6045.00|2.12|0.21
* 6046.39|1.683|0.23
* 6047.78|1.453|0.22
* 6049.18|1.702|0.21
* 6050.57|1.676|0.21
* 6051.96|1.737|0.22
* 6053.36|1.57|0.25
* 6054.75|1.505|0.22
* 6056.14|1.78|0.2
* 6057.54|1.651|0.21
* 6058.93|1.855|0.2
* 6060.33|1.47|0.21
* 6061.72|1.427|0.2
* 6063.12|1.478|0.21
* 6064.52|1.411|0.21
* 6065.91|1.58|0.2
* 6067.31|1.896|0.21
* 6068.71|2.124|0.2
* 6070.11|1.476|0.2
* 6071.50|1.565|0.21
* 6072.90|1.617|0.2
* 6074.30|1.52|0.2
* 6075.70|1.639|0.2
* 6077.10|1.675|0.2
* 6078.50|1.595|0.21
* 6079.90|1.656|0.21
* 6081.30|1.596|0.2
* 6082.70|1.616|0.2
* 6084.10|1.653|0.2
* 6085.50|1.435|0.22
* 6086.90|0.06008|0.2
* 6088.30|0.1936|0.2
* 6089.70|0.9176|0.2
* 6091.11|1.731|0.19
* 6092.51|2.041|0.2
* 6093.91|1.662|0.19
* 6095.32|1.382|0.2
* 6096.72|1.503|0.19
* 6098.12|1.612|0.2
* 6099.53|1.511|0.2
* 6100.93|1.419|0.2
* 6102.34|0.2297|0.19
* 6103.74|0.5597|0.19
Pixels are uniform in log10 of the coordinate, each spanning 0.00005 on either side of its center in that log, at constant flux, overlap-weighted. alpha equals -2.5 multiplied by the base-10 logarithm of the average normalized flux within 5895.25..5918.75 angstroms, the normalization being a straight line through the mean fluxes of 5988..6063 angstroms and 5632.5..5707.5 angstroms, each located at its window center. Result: 0.20 mag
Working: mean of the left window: 1.47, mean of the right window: 1.95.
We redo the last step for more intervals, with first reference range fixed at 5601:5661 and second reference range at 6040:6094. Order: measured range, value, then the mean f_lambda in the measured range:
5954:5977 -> 0.14 mag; 1.35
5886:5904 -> 0.42 mag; 1.02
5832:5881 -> -0.16 mag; 1.73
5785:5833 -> -0.06 mag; 1.55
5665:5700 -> -0.11 mag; 1.56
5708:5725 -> -0.10 mag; 1.56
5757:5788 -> -0.05 mag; 1.52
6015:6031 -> -0.25 mag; 1.96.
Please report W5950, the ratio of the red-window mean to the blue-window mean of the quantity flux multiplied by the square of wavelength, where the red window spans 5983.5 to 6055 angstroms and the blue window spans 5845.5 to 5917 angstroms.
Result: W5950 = 1.33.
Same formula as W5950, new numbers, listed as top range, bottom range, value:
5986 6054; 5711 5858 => 1.40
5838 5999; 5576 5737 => 1.38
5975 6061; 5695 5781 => 1.48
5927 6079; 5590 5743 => 1.48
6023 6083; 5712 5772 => 1.27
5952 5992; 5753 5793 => 1.30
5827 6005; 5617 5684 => 1.44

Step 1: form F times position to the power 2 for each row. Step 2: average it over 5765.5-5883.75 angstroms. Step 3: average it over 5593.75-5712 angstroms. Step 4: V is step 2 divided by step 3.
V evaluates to 1.2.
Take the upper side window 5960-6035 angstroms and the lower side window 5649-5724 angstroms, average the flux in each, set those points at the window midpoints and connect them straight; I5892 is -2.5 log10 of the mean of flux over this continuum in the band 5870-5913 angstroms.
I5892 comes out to 0.27 mag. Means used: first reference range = 1.48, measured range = 1.43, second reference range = 2.01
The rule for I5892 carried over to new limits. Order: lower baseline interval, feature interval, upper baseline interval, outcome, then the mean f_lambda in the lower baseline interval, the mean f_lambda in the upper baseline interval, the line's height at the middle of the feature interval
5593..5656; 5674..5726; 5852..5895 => -0.04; 1.44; 1.63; 1.5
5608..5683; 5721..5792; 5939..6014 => 0.06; 1.39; 1.97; 1.58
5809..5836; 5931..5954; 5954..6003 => -0.15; 1.59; 1.9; 1.83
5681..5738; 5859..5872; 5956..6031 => 0.00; 1.54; 1.97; 1.78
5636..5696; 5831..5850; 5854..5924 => -0.04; 1.44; 1.65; 1.6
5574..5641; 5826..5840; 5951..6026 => 0.05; 1.4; 1.96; 1.73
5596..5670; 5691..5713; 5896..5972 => -0.03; 1.39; 1.81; 1.49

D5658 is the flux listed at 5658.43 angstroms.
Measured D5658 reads 1.398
